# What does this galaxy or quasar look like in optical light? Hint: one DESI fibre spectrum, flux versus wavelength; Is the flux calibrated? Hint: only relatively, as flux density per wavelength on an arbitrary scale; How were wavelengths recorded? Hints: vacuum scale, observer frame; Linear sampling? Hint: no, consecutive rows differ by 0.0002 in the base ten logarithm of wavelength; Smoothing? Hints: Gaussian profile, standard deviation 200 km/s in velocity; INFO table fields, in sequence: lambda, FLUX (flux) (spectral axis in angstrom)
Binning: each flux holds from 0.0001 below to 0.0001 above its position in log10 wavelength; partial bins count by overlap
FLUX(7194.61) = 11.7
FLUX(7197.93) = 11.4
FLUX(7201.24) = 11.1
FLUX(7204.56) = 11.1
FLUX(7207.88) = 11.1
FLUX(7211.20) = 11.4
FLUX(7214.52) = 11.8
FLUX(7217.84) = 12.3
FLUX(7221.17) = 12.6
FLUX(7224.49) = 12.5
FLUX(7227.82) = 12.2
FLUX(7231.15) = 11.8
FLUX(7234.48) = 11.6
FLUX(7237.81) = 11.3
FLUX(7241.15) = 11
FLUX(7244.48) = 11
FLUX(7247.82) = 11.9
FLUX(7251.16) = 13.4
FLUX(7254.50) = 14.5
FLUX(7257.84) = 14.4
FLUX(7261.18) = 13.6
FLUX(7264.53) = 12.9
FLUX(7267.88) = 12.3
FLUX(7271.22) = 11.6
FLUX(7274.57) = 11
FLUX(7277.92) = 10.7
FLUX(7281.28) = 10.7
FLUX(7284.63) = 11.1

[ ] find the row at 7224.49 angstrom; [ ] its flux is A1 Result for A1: 12.5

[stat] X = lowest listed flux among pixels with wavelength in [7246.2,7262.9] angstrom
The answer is 11.9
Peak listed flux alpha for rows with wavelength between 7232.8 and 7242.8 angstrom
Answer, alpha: 11.6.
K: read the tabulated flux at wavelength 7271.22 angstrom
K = 11.6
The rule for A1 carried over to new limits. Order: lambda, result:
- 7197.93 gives 11.4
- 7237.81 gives 11.3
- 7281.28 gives 10.7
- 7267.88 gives 12.3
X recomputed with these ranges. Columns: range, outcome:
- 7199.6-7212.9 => 11.1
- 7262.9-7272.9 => 11.6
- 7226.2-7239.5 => 11.3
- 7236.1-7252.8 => 11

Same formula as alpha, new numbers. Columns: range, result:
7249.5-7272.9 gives 14.5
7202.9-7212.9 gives 11.4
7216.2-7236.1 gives 12.6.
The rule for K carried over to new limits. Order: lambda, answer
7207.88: 11.1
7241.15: 11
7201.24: 11.1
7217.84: 12.3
